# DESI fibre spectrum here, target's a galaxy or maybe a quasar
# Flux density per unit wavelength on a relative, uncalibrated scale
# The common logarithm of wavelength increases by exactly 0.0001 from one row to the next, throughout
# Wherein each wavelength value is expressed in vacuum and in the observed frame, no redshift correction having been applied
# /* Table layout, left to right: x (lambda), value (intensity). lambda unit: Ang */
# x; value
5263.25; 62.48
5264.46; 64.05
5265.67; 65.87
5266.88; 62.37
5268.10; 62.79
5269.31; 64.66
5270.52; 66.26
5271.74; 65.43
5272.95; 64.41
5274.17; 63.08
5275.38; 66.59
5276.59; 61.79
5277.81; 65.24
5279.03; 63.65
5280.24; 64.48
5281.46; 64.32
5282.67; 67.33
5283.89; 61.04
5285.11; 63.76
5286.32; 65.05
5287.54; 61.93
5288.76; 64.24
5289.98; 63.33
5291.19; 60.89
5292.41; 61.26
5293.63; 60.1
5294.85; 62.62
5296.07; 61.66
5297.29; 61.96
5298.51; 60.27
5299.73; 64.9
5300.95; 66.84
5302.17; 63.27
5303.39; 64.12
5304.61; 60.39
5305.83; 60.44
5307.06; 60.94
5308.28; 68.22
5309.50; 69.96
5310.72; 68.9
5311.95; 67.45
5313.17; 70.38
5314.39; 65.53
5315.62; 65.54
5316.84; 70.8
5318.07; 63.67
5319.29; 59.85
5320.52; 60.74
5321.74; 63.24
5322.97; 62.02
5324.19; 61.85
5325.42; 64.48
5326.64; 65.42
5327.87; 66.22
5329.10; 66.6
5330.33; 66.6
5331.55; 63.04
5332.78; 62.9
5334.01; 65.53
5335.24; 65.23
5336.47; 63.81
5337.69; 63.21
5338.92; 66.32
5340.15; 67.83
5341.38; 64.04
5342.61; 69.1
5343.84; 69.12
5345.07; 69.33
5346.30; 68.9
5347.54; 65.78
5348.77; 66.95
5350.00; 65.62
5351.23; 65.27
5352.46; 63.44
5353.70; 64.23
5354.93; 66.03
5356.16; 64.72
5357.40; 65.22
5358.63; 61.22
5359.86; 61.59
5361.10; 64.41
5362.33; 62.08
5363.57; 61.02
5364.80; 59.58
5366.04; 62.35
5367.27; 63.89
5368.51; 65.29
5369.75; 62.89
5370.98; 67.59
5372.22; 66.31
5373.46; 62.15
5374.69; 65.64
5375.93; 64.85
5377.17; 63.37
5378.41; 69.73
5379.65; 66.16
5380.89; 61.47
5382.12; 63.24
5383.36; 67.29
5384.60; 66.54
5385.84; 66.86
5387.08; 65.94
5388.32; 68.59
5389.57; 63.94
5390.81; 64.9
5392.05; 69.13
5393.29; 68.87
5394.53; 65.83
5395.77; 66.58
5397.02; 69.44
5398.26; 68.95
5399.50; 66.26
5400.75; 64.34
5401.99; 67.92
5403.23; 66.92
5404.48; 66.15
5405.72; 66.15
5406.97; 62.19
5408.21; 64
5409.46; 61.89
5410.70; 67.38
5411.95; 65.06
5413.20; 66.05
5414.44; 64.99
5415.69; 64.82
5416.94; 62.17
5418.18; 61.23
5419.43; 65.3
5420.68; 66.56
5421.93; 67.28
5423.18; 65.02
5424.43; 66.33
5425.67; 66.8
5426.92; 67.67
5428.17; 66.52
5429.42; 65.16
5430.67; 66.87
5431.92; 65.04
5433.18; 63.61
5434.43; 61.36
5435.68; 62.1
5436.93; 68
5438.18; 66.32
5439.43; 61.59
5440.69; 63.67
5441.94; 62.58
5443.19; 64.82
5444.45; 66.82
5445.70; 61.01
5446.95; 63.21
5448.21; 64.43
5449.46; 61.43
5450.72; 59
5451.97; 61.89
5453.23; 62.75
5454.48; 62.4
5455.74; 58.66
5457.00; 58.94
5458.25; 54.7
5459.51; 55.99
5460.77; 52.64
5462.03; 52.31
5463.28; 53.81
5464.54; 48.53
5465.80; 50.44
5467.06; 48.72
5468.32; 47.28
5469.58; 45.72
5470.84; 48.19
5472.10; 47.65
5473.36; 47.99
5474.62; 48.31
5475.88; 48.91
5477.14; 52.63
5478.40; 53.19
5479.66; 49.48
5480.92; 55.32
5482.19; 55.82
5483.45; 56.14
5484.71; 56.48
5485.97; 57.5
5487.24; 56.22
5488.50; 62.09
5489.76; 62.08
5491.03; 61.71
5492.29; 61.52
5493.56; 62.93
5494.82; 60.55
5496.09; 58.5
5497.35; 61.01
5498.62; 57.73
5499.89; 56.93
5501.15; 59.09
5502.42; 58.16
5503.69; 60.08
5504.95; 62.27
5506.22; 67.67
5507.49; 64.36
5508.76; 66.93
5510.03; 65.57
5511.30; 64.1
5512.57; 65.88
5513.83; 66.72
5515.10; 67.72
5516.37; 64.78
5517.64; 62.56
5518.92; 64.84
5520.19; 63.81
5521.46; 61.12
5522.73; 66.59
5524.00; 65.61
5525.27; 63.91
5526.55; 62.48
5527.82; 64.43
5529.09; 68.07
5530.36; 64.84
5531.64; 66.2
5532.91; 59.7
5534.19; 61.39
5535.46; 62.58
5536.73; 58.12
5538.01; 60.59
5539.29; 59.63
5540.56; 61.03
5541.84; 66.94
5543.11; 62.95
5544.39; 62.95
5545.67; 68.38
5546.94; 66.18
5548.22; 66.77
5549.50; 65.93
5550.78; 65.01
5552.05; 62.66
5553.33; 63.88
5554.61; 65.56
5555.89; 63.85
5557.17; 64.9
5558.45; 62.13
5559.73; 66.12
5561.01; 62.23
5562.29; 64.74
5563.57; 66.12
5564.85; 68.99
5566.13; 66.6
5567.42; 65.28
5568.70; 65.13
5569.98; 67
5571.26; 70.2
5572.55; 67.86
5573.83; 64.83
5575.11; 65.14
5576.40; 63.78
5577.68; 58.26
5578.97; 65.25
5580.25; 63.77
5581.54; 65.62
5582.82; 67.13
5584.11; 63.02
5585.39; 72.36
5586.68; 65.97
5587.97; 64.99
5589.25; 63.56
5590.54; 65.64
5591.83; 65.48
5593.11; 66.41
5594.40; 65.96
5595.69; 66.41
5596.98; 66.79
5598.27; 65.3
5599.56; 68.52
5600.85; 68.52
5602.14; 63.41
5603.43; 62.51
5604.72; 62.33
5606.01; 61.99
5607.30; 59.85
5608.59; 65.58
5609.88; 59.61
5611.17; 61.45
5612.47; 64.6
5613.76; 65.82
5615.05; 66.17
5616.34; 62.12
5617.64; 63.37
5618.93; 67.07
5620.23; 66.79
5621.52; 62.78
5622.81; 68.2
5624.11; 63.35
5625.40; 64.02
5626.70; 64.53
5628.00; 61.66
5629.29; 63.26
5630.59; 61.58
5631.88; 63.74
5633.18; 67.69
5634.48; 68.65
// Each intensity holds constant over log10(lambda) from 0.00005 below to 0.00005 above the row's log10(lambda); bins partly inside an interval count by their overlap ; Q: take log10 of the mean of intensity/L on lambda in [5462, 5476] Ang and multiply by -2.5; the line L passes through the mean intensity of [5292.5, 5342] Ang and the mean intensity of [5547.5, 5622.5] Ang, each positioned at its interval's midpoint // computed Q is 0.306 mag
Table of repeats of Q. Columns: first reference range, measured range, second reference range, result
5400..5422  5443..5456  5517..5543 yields 0.03 mag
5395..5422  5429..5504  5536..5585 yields 0.13 mag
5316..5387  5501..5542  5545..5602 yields 0.03 mag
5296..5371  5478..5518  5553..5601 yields 0.08 mag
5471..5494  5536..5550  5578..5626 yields -0.06 mag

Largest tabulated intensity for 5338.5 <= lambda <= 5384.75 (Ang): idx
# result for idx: 69.73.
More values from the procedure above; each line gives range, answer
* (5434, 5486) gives 68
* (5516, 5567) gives 68.99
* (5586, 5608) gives 68.52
